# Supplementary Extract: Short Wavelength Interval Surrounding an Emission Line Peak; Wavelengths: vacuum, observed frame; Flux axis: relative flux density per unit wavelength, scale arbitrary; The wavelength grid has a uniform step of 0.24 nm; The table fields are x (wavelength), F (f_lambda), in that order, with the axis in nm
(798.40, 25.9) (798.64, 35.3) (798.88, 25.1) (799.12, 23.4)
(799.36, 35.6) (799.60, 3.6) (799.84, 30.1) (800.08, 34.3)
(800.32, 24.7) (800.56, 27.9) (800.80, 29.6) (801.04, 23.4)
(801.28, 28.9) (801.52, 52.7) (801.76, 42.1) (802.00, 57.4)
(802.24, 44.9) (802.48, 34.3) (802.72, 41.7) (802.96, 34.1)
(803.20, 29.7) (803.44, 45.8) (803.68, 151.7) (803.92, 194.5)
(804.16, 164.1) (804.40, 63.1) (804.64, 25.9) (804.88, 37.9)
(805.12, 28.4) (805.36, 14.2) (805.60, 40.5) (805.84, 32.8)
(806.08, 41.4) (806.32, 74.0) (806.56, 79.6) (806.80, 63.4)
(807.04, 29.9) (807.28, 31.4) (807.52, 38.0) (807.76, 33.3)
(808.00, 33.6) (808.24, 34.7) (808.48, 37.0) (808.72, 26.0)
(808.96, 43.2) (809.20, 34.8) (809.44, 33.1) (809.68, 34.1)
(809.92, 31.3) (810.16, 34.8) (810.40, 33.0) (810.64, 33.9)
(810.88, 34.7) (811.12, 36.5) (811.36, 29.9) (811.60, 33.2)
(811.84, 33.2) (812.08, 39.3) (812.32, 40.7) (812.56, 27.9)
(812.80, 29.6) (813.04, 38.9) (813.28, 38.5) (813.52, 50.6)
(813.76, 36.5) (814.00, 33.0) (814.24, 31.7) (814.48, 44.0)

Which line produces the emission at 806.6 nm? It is [N II]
